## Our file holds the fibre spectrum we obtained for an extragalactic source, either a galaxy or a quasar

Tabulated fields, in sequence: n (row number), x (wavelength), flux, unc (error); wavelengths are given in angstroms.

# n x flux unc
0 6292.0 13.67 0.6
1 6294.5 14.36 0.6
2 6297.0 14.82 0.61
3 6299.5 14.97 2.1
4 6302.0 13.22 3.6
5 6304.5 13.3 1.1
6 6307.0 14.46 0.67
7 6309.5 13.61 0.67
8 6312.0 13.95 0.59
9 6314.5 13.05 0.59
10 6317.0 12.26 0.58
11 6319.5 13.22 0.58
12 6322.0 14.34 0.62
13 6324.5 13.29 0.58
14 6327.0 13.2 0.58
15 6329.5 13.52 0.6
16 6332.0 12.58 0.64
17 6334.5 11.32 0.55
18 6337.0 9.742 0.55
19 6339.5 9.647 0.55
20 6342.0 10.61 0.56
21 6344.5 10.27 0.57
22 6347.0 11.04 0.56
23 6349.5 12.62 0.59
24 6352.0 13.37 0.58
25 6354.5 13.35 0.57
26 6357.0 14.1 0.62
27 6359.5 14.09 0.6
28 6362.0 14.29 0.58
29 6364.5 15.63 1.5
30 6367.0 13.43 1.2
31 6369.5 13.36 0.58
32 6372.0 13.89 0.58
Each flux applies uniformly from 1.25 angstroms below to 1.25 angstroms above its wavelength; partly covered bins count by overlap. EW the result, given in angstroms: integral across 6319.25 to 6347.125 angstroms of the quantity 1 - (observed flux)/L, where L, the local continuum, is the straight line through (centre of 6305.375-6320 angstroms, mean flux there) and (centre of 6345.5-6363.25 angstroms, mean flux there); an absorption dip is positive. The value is 3.0 angstroms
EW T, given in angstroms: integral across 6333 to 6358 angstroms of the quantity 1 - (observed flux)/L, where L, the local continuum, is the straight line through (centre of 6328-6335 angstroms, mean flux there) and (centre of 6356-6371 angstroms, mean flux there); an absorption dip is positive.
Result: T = 3.2 angstroms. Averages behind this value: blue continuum 12.6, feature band 11.6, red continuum 14.1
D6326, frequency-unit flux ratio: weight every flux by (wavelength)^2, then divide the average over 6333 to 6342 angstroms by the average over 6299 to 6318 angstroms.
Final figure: 0.77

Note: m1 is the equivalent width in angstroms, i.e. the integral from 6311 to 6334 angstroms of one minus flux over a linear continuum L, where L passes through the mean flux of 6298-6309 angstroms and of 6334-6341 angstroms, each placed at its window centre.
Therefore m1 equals -2.7 angstroms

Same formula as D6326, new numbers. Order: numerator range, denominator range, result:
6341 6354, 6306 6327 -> 0.88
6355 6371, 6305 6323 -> 1.06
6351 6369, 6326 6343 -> 1.23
